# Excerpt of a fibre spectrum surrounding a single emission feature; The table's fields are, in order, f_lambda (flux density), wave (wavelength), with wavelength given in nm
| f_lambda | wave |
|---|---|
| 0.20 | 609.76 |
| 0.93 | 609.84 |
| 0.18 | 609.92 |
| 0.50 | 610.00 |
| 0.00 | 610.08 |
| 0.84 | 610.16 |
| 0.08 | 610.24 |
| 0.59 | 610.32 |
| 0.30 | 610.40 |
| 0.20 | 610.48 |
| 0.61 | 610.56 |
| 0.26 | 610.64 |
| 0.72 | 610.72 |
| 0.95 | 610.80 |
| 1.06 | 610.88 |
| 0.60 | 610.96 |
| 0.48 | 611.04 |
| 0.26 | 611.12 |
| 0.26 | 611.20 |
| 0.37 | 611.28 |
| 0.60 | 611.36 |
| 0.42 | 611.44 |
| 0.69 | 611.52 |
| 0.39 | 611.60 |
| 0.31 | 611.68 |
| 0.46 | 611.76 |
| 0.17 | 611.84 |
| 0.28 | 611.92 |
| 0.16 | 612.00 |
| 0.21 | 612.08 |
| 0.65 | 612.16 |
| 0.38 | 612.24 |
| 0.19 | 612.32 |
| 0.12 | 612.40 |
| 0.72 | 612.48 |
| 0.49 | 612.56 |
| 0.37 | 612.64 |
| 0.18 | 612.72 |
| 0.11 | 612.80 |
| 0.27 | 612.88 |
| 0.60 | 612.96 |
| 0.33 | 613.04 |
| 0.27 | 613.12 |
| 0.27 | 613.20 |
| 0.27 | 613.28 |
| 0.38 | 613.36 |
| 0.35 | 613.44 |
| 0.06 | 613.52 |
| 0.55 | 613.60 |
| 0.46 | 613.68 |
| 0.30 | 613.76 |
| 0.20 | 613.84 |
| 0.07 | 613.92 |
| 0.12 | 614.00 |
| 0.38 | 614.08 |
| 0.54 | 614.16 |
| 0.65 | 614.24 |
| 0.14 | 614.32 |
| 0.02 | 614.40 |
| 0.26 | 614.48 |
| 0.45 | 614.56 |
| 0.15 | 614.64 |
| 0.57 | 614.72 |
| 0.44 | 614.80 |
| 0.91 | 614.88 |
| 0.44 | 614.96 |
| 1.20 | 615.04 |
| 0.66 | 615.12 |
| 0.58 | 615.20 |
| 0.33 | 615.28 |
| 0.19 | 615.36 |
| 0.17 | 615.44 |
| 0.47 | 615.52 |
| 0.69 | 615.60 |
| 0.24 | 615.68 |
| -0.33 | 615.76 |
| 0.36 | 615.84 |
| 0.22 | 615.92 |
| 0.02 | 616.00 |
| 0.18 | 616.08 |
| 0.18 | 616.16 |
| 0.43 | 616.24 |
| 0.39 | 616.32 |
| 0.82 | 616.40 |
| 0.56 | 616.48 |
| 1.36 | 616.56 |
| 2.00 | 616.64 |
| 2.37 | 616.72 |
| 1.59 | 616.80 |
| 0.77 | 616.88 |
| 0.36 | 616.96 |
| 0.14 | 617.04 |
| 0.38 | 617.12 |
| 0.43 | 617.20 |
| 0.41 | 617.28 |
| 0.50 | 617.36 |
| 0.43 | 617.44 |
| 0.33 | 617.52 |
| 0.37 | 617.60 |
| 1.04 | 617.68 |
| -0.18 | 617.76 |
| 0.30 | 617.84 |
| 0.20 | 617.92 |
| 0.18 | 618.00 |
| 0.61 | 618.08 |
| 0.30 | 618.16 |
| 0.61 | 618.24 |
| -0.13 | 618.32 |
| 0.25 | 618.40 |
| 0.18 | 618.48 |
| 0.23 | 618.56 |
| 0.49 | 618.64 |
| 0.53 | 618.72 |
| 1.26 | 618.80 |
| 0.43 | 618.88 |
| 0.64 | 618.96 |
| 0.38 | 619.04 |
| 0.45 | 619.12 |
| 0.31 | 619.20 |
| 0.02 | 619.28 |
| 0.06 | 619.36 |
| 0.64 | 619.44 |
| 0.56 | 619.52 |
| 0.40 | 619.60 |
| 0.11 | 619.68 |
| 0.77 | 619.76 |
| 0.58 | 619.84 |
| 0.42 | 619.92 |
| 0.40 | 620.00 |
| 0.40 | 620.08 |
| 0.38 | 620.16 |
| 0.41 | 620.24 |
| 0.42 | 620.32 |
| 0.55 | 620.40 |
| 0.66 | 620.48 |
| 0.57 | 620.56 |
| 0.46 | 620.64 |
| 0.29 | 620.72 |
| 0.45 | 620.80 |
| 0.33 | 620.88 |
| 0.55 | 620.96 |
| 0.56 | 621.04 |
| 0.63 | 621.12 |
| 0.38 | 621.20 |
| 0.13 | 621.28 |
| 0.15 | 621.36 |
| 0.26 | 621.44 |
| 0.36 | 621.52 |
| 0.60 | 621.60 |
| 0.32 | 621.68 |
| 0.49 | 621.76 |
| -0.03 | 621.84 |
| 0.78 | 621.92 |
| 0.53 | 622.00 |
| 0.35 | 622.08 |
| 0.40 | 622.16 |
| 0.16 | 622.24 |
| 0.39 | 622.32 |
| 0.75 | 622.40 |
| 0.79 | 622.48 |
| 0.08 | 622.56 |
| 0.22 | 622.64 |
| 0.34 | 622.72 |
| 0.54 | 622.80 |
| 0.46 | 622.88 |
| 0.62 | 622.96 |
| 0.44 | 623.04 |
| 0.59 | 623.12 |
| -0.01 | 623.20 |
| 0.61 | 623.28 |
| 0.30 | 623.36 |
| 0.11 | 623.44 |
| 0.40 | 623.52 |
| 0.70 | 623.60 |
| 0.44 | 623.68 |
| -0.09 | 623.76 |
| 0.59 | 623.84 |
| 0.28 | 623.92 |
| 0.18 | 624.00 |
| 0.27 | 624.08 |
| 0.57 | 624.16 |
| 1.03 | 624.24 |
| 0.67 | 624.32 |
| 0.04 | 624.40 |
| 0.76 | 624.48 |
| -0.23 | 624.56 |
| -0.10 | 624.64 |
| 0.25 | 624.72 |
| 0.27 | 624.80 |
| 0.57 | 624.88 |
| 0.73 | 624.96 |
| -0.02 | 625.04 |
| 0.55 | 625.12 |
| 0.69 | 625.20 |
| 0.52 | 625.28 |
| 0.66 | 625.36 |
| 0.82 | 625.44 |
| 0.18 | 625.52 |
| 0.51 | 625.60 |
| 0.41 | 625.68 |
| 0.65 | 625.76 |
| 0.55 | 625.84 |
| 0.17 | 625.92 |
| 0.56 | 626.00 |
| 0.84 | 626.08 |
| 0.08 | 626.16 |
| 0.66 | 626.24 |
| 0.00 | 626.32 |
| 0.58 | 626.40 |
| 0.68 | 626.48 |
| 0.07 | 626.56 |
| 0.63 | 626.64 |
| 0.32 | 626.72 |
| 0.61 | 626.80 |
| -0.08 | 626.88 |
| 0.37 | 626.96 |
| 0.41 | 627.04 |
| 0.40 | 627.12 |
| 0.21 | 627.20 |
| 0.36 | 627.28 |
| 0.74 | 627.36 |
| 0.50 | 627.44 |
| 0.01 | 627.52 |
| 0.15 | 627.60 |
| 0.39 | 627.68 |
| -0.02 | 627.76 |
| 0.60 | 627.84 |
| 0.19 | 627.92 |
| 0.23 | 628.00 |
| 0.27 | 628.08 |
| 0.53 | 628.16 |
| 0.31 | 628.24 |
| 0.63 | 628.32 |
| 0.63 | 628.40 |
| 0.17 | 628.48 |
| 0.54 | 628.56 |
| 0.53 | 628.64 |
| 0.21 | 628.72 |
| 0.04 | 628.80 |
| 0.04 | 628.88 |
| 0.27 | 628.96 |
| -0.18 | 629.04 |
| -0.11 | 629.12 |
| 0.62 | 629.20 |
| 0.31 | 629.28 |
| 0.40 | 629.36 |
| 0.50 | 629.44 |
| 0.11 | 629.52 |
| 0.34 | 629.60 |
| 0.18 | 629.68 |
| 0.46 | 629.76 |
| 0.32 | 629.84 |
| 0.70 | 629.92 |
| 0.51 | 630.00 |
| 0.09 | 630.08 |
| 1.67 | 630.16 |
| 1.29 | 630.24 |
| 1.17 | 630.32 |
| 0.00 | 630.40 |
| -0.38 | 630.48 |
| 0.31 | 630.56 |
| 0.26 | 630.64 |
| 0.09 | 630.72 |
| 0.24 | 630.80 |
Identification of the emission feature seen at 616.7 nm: [O III] 5007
